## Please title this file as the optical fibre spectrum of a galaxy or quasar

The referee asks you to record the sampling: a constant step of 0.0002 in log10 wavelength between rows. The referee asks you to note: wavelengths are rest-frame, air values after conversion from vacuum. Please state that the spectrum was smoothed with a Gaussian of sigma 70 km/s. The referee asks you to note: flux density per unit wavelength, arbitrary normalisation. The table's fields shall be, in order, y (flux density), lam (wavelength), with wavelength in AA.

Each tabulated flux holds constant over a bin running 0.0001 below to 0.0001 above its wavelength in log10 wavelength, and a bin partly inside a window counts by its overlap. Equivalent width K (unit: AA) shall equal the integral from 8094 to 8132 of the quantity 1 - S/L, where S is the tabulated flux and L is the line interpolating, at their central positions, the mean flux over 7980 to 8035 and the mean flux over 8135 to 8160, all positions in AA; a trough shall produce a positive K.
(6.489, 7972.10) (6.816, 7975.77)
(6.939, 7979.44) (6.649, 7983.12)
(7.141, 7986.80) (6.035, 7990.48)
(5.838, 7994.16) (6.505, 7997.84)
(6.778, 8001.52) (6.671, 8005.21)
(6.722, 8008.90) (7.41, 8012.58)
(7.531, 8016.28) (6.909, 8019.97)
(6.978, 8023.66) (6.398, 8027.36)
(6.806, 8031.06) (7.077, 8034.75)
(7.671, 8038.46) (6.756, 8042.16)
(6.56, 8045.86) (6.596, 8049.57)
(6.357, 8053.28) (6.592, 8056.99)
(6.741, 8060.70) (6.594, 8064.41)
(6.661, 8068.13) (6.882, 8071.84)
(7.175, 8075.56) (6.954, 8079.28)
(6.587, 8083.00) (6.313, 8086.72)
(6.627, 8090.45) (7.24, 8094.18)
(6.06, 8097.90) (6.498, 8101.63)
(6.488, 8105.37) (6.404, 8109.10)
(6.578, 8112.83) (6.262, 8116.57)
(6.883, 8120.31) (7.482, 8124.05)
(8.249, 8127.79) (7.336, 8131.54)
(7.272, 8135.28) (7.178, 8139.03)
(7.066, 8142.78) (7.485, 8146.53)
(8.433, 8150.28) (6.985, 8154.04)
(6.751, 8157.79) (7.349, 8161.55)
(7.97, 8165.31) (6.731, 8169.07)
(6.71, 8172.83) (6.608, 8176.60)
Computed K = 1.85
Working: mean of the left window 6.76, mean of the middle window 6.83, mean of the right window 7.31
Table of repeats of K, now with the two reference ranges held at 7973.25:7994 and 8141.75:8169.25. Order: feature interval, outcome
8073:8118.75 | 3.36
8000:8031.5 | -0.65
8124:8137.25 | -0.57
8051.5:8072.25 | 1.07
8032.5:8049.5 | -0.19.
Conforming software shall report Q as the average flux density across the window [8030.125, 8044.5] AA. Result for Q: 7.08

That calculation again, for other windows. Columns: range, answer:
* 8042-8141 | 6.79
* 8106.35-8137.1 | 7.04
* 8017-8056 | 6.83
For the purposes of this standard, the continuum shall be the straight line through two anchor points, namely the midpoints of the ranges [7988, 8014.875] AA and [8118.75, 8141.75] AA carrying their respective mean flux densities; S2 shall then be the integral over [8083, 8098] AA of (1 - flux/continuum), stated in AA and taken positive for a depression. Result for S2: 1.1 AA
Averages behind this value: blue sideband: 6.6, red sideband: 7.39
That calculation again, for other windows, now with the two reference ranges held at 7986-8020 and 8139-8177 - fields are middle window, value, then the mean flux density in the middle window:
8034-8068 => 0.6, 6.75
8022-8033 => 0.1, 6.73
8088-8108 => 1.3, 6.57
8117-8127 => -0.1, 7.17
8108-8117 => 0.8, 6.44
